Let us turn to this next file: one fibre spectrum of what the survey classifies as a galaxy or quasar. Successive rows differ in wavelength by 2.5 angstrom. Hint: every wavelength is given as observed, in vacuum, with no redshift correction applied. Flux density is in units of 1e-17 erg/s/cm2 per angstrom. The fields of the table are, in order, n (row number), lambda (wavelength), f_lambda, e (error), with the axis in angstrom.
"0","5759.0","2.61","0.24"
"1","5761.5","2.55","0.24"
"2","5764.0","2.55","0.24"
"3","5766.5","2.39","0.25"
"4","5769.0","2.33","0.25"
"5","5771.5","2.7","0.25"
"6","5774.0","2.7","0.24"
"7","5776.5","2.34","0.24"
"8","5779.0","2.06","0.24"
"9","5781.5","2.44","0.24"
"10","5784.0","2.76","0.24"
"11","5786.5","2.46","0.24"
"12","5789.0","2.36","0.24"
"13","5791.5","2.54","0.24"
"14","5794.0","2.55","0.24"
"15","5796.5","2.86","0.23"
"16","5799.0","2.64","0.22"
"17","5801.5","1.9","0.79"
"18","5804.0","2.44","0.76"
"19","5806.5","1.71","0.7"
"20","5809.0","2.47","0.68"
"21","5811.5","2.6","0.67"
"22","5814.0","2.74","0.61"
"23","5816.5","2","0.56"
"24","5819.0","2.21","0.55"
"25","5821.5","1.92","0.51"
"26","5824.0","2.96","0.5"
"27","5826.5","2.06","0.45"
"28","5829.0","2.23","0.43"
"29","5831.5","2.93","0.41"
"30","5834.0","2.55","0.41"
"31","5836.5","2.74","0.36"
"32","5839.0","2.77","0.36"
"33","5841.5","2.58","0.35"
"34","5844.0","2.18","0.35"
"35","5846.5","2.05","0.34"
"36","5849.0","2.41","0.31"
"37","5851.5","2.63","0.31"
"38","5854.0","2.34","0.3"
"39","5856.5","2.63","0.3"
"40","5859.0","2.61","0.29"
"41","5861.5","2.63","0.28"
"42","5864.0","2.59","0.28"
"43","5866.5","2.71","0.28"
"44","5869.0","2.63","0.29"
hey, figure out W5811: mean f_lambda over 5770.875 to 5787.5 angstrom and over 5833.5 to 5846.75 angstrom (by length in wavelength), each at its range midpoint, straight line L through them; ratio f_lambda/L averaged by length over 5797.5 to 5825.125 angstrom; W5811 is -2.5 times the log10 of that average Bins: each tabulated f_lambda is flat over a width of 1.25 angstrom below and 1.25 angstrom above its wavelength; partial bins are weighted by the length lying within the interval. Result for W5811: 0.08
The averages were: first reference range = 2.49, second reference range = 2.51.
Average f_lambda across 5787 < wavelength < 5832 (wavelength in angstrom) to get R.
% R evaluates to 2.39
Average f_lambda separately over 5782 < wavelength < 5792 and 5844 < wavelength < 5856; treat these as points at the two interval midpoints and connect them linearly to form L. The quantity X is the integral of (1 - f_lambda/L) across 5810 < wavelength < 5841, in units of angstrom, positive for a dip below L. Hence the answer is -0.8 angstrom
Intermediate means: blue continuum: 2.52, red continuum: 2.36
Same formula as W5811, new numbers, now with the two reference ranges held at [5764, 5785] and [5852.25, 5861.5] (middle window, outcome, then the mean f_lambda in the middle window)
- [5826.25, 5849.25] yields 0.03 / 2.47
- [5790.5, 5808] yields 0.05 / 2.38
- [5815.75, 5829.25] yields 0.13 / 2.24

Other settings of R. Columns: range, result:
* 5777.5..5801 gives 2.5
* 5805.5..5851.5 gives 2.41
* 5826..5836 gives 2.49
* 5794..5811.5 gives 2.37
